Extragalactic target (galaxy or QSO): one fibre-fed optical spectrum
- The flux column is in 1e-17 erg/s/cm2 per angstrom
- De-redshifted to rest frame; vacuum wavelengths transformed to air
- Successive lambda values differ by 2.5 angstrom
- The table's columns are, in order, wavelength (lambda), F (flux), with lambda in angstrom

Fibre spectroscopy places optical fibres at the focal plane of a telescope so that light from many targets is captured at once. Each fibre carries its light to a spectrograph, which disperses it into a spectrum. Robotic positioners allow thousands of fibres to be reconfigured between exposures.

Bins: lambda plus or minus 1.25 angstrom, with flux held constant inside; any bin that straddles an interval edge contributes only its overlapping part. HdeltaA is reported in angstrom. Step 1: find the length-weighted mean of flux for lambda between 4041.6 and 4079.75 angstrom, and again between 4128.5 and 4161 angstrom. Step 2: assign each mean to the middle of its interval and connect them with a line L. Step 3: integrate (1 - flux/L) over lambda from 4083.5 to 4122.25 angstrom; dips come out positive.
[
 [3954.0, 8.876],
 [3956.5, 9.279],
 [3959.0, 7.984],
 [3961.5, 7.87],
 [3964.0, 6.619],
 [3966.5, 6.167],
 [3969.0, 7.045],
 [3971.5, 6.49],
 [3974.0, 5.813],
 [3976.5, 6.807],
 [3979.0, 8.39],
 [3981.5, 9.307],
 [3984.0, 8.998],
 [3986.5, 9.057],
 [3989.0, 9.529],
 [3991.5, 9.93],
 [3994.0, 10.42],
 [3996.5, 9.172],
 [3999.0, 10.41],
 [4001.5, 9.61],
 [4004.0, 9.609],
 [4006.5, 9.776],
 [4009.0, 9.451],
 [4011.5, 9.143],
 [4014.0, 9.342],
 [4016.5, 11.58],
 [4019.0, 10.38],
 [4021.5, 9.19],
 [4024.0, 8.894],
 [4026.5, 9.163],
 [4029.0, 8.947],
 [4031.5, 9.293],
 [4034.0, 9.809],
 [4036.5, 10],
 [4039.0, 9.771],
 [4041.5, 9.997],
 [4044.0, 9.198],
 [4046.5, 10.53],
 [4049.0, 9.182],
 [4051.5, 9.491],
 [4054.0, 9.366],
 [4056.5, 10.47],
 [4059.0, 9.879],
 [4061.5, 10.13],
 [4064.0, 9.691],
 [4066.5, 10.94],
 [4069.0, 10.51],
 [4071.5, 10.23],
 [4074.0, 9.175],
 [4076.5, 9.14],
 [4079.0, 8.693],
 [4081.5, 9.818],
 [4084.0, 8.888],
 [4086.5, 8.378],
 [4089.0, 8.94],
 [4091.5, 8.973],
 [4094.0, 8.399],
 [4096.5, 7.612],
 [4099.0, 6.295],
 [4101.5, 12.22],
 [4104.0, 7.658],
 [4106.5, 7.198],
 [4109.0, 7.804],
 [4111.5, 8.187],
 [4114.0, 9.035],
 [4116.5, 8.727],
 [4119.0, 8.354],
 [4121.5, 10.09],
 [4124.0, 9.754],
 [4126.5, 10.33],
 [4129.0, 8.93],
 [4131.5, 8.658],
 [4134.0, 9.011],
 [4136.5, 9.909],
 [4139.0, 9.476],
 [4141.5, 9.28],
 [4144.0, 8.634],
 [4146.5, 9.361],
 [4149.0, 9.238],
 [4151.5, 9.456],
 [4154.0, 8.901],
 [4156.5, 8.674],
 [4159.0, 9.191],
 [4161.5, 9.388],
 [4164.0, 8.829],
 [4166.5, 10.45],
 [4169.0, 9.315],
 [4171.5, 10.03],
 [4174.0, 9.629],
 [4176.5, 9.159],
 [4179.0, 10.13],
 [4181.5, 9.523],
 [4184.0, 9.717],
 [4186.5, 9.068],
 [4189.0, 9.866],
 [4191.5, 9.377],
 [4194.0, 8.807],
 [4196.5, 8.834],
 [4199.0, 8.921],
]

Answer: 3.9 angstrom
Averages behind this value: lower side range 9.8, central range 8.52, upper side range 9.14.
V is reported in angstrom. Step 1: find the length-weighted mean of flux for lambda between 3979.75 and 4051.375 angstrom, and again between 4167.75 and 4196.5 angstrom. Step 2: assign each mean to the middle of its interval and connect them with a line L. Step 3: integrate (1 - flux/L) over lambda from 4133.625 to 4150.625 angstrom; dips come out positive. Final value 0.4 angstrom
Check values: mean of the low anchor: 9.62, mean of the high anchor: 9.48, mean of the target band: 9.29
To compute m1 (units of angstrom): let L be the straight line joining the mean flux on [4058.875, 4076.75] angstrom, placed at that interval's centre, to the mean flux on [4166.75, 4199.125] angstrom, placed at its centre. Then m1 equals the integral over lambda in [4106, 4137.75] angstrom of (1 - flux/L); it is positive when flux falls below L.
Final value 2.6 angstrom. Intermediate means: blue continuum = 10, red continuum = 9.46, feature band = 8.96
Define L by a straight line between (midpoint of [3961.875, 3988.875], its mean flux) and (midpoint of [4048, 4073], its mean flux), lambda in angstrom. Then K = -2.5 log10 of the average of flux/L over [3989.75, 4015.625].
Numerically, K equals -0.166 mag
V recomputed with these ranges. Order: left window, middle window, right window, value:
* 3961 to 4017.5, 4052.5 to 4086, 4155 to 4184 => -2.49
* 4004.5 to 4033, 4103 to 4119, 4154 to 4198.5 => 2.25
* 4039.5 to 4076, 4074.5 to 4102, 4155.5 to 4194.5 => 2.86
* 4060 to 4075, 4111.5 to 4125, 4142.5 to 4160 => 0.56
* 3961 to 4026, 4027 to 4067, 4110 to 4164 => -3.63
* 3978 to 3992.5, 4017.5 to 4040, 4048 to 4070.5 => 0.33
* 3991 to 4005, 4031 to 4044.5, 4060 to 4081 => 0.15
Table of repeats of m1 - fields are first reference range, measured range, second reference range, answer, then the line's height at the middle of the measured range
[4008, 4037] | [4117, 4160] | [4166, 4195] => 1.51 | 9.58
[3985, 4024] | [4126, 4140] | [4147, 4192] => 0.26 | 9.51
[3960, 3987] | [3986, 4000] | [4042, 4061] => -3.03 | 8.04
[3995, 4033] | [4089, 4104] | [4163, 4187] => 1.52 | 9.61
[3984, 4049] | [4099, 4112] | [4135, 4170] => 1.39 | 9.42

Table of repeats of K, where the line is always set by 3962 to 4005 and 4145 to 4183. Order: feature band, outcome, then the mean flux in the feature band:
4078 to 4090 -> 0.00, 8.95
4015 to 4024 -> -0.18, 10.1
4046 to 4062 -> -0.12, 9.82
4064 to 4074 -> -0.16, 10.3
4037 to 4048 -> -0.13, 9.87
